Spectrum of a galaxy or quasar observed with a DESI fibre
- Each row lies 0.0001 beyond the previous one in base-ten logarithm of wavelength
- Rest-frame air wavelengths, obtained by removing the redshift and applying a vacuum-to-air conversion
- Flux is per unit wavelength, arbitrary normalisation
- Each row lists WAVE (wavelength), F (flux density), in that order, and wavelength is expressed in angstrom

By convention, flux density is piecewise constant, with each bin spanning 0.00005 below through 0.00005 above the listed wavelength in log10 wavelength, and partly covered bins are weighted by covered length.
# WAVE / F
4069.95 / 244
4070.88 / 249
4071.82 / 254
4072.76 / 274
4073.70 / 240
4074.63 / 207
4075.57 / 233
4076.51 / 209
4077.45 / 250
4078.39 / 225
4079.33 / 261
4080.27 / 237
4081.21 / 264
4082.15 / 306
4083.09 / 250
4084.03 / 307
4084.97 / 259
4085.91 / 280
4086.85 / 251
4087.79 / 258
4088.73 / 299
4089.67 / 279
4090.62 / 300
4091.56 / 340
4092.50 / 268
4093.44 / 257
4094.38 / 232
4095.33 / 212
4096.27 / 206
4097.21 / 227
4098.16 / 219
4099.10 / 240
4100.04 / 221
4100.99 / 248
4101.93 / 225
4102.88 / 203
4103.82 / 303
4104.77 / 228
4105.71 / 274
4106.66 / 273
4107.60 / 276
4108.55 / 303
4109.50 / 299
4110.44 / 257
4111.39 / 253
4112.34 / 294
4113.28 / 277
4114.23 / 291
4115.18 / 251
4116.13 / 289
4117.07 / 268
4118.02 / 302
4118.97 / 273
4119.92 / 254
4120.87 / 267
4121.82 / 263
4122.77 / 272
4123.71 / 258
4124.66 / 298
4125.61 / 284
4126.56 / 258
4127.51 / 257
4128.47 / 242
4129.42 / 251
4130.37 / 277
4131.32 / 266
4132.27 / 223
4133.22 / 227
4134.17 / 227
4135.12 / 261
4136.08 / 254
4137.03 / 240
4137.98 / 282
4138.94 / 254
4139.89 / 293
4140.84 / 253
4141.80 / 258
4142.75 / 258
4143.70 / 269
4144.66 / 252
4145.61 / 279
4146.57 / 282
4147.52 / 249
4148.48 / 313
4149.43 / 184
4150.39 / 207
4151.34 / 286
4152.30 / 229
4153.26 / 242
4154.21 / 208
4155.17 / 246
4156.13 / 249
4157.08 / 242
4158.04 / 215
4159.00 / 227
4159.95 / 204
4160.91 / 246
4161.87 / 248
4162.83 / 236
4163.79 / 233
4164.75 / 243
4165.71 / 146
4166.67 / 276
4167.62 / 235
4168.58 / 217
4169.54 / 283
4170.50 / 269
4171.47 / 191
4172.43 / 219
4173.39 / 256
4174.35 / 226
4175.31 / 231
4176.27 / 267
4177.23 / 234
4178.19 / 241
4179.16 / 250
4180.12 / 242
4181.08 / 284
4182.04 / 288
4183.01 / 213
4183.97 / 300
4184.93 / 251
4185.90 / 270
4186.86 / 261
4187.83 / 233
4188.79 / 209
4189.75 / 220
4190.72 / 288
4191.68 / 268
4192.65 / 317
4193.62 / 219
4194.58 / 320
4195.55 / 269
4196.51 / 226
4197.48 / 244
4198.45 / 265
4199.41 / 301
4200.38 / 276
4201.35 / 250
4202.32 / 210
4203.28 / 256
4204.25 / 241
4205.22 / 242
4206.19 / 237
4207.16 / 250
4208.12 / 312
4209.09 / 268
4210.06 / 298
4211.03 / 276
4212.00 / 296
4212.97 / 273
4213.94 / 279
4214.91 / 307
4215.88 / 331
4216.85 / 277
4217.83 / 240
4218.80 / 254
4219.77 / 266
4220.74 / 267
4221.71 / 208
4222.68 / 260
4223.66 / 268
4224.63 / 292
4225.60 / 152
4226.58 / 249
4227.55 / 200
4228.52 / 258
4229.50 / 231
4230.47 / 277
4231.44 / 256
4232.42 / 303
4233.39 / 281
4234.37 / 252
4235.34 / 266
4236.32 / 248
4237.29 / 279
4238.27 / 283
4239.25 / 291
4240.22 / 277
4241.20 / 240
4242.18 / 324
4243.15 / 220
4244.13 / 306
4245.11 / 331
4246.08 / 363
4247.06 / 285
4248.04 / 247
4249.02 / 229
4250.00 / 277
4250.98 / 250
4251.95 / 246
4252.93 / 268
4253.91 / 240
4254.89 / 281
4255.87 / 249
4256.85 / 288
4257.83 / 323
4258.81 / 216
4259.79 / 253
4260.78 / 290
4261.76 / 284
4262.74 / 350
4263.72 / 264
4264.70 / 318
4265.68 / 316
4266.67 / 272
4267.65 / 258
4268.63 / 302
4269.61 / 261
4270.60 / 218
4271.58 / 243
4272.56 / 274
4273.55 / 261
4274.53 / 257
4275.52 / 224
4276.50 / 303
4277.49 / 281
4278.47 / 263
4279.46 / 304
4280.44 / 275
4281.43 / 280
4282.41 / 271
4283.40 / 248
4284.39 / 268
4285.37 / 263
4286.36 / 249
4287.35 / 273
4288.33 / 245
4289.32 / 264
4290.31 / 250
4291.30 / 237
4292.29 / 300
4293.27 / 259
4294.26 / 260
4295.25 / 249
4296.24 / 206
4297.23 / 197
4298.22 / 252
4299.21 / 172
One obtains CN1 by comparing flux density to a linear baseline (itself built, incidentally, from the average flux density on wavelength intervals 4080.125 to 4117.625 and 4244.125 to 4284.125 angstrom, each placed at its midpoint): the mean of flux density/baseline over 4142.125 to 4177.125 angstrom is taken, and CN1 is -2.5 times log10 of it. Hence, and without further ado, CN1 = 0.11 mag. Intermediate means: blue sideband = 263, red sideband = 274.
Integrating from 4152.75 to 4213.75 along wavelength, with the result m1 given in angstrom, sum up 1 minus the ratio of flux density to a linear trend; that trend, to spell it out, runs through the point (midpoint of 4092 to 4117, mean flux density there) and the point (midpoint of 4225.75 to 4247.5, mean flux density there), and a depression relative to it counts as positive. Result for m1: 3.4 angstrom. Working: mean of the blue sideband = 255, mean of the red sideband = 272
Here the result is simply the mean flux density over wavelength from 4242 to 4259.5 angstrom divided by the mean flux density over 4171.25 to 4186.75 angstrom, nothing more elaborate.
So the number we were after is 1.10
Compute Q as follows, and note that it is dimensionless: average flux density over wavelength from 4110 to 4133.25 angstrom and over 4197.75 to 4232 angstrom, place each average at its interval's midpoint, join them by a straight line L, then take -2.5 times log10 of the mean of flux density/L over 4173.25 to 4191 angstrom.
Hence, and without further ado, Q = 0.05 mag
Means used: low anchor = 267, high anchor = 261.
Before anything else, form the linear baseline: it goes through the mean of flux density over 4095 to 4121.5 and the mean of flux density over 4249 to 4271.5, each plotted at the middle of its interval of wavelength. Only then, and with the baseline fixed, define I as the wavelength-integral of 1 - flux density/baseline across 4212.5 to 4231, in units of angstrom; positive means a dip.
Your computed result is 0.8 angstrom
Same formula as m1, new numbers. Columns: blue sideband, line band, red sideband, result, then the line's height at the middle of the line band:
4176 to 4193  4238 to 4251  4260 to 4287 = -0.6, 268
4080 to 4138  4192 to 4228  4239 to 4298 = 0.6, 266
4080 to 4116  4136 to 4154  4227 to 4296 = 0.6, 265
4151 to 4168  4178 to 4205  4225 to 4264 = -1.2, 247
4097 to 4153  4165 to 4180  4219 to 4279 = 1.5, 263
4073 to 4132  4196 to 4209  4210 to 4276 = 0.6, 267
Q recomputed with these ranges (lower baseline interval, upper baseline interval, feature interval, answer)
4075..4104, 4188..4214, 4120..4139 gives -0.006 mag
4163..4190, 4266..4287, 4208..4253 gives -0.058 mag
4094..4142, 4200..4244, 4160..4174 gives 0.114 mag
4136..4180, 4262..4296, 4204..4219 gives -0.081 mag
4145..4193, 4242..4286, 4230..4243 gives -0.033 mag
